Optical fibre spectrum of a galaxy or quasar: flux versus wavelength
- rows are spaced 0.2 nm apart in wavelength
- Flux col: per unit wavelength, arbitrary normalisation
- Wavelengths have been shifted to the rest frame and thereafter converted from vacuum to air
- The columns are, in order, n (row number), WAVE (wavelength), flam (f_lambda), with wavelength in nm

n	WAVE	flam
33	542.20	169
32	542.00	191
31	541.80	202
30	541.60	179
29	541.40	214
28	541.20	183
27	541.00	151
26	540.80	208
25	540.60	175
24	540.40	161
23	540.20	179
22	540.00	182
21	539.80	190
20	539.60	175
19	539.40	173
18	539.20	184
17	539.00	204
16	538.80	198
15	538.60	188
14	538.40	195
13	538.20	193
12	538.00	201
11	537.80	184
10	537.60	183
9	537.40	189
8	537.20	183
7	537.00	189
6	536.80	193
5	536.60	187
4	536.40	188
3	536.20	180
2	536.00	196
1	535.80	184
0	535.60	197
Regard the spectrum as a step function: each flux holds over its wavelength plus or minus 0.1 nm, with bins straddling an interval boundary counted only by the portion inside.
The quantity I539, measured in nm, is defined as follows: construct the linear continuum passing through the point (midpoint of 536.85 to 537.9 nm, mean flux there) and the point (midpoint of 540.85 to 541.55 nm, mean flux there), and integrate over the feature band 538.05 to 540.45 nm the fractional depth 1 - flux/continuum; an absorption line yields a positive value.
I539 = -0.01 nm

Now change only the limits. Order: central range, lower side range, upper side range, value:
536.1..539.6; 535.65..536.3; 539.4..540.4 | -0.10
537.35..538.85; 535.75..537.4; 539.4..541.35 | -0.06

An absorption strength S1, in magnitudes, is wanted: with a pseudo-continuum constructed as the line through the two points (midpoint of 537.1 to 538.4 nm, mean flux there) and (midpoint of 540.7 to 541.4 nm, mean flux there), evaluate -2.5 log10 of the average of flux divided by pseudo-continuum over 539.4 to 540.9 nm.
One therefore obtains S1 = 0.03 mag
